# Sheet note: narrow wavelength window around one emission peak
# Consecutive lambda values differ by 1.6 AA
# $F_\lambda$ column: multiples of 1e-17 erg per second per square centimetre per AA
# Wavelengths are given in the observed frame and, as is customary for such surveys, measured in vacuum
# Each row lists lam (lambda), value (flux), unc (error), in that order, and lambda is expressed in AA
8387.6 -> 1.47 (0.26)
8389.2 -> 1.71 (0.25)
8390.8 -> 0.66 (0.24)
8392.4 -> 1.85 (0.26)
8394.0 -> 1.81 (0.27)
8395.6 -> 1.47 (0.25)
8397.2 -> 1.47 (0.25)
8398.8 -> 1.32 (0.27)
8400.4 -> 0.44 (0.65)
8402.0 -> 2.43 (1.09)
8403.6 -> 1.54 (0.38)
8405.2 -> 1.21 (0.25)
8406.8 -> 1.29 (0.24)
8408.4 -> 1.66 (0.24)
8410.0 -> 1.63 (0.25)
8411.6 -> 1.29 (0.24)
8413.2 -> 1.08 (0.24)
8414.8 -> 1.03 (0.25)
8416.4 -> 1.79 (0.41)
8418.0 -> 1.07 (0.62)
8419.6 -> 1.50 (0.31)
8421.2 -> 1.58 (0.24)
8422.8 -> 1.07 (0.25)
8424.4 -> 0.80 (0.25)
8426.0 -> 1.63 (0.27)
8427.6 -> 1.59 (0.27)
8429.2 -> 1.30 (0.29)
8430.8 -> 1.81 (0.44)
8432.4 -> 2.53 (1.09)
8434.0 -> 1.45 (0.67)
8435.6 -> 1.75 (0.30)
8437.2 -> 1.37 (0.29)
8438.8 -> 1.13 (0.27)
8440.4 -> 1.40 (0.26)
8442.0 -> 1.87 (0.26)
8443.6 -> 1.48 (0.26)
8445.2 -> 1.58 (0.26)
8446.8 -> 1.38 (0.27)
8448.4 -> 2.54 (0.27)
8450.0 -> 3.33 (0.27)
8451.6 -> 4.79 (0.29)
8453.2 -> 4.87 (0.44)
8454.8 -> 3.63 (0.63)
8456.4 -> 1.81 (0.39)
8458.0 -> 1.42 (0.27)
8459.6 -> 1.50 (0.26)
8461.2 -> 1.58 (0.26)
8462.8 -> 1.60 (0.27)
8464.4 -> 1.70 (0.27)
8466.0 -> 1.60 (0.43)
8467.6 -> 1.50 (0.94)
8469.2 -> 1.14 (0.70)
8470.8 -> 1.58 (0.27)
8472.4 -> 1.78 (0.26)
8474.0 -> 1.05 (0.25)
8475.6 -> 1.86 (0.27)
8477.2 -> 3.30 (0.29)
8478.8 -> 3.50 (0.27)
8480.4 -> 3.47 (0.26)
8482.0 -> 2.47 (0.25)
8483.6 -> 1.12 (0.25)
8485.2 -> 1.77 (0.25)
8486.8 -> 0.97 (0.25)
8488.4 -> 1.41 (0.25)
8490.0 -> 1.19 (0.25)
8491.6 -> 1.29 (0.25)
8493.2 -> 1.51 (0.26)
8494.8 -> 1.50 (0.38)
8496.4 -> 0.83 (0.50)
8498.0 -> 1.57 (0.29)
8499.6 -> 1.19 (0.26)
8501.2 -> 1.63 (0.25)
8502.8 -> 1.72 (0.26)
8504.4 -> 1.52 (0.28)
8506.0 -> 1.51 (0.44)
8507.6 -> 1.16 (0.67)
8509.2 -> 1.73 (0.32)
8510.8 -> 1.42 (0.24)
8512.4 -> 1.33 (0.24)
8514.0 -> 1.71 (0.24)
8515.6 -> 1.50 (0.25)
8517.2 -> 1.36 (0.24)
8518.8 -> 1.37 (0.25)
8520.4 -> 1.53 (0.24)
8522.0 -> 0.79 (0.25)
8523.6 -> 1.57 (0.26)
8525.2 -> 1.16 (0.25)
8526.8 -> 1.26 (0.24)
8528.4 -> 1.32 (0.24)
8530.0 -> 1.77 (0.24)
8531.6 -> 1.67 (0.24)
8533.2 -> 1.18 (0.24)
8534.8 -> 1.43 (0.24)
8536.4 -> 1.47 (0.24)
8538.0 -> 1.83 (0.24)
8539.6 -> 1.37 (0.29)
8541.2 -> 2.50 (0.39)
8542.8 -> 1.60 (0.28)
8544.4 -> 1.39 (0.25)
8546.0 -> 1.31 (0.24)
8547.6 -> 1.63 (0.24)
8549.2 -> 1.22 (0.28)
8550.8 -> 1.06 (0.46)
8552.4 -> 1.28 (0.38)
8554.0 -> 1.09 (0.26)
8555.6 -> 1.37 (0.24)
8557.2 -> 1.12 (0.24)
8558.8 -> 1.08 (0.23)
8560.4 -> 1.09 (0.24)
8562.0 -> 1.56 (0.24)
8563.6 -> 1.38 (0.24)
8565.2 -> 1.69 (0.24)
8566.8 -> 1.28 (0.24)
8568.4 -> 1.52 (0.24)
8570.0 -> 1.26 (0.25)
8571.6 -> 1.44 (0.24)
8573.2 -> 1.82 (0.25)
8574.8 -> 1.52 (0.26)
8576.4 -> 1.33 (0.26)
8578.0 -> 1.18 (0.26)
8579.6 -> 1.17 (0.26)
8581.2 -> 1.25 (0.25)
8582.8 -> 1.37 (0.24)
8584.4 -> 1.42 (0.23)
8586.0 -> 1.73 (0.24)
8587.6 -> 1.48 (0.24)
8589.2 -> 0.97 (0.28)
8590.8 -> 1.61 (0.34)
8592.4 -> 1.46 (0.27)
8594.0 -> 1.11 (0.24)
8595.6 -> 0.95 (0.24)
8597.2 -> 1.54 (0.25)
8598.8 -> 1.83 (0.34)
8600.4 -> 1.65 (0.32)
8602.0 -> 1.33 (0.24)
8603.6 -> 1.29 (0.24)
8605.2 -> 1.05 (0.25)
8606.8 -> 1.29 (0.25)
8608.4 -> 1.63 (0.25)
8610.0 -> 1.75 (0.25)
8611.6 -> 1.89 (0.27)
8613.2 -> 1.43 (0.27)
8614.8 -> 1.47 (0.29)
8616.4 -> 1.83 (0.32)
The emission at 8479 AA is [N II]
